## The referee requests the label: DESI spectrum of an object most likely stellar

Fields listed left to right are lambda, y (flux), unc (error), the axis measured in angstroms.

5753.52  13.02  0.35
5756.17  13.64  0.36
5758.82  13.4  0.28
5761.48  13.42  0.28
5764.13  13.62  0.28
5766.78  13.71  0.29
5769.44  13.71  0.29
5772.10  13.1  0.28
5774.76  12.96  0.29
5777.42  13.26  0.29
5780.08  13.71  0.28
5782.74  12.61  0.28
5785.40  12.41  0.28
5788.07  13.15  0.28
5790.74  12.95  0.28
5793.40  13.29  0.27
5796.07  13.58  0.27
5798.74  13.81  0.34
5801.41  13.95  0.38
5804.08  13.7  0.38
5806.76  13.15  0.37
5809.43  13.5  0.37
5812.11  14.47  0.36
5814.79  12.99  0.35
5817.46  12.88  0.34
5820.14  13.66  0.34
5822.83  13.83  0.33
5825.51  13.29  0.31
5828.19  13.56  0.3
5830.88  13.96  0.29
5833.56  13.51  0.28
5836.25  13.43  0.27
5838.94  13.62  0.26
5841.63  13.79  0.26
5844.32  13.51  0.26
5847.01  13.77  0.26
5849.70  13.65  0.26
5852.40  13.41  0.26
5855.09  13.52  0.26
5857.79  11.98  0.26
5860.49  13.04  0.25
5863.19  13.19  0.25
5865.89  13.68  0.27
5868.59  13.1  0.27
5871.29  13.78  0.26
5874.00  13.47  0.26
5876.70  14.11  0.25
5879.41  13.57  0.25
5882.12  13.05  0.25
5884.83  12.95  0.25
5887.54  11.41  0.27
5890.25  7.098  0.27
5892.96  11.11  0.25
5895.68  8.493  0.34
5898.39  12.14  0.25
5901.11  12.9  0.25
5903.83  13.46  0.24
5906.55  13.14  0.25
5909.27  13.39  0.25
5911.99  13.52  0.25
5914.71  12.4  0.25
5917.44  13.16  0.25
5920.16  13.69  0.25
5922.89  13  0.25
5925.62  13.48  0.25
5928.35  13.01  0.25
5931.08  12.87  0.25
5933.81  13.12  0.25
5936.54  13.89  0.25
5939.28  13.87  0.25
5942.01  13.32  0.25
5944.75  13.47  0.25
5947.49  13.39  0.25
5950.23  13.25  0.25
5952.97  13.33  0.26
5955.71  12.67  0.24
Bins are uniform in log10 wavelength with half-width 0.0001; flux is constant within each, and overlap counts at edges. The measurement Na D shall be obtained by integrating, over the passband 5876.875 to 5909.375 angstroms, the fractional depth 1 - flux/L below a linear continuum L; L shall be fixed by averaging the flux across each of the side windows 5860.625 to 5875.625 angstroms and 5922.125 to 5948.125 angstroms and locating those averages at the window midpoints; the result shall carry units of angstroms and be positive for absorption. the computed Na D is 3.6 angstroms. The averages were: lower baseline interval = 13.4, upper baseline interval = 13.3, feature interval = 11.9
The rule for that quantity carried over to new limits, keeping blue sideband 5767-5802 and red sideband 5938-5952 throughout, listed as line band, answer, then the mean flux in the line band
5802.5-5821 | -0.3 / 13.5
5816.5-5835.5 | -0.3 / 13.5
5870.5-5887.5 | 0.1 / 13.3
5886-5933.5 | 4.0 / 12.3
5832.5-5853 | -0.4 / 13.6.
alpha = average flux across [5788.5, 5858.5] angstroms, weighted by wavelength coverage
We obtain 13.5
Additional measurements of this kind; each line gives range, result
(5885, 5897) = 9.87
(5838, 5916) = 12.8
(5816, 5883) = 13.5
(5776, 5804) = 13.3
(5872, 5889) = 13.1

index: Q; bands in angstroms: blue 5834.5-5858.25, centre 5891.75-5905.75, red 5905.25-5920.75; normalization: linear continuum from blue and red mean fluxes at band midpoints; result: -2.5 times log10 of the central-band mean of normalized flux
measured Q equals 0.137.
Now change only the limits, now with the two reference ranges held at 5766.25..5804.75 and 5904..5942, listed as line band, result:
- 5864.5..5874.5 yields -0.017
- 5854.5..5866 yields 0.026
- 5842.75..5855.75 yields -0.023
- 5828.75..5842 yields -0.027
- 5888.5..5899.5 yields 0.339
